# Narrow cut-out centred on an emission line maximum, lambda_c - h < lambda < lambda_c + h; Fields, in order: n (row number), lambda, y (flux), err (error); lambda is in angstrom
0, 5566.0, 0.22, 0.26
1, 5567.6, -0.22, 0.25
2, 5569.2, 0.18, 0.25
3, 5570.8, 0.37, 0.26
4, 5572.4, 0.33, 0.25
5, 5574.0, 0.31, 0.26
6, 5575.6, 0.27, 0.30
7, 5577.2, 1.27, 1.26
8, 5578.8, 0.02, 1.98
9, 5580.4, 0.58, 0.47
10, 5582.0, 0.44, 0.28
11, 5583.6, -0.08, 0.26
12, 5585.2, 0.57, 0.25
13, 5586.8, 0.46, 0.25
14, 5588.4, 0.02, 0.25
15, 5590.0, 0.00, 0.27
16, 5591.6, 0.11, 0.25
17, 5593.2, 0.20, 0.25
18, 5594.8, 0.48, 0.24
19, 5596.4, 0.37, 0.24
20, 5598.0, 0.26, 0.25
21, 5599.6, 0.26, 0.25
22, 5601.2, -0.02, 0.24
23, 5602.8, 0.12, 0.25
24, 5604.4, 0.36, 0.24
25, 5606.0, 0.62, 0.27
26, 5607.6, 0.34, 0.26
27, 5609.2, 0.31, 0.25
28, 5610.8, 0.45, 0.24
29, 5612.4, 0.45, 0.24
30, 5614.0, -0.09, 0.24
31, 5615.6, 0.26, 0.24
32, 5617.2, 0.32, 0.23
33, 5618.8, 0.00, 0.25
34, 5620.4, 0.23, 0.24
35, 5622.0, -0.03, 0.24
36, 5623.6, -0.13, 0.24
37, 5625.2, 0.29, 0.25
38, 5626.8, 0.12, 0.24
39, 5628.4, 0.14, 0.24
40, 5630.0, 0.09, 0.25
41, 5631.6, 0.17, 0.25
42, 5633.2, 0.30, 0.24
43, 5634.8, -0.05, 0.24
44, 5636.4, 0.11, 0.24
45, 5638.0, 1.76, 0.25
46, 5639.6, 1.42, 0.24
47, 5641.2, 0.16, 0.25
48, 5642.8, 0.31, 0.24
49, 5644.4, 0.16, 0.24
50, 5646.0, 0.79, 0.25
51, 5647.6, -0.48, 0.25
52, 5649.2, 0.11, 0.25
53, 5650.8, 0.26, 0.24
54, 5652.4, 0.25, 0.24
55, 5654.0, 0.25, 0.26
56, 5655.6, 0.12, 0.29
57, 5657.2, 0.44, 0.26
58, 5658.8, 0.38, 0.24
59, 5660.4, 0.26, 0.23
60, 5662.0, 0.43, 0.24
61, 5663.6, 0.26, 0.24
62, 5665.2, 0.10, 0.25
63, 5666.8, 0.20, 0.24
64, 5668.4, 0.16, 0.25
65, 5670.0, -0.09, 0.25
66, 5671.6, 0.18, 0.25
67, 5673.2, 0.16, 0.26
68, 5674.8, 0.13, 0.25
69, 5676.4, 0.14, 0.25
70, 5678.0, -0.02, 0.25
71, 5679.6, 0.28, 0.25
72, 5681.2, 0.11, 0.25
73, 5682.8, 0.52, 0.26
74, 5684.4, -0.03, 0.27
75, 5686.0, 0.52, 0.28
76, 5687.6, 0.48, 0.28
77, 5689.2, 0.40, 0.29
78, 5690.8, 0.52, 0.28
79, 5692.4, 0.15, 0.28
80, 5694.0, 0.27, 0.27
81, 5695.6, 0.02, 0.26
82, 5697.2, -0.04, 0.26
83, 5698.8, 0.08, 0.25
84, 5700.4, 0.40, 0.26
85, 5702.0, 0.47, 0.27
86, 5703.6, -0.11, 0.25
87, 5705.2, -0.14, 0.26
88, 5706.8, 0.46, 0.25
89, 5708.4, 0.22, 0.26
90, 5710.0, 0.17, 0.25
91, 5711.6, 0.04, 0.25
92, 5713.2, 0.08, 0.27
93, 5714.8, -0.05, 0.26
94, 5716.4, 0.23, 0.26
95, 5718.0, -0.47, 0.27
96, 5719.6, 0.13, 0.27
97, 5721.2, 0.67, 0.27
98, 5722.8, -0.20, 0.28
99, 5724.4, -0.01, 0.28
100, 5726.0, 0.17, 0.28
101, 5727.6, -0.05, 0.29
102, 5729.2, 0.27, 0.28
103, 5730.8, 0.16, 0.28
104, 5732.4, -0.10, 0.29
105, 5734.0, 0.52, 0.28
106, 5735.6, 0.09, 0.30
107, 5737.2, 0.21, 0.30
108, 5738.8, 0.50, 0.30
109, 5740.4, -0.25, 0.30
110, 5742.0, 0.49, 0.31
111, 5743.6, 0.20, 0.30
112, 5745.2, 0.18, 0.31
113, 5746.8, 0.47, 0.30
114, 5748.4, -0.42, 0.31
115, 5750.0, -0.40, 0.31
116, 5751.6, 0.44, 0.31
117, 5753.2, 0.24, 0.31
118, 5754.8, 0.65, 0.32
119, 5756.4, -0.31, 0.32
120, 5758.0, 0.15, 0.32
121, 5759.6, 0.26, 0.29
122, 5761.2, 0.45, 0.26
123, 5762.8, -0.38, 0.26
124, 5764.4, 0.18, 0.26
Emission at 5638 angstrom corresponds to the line [O III]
